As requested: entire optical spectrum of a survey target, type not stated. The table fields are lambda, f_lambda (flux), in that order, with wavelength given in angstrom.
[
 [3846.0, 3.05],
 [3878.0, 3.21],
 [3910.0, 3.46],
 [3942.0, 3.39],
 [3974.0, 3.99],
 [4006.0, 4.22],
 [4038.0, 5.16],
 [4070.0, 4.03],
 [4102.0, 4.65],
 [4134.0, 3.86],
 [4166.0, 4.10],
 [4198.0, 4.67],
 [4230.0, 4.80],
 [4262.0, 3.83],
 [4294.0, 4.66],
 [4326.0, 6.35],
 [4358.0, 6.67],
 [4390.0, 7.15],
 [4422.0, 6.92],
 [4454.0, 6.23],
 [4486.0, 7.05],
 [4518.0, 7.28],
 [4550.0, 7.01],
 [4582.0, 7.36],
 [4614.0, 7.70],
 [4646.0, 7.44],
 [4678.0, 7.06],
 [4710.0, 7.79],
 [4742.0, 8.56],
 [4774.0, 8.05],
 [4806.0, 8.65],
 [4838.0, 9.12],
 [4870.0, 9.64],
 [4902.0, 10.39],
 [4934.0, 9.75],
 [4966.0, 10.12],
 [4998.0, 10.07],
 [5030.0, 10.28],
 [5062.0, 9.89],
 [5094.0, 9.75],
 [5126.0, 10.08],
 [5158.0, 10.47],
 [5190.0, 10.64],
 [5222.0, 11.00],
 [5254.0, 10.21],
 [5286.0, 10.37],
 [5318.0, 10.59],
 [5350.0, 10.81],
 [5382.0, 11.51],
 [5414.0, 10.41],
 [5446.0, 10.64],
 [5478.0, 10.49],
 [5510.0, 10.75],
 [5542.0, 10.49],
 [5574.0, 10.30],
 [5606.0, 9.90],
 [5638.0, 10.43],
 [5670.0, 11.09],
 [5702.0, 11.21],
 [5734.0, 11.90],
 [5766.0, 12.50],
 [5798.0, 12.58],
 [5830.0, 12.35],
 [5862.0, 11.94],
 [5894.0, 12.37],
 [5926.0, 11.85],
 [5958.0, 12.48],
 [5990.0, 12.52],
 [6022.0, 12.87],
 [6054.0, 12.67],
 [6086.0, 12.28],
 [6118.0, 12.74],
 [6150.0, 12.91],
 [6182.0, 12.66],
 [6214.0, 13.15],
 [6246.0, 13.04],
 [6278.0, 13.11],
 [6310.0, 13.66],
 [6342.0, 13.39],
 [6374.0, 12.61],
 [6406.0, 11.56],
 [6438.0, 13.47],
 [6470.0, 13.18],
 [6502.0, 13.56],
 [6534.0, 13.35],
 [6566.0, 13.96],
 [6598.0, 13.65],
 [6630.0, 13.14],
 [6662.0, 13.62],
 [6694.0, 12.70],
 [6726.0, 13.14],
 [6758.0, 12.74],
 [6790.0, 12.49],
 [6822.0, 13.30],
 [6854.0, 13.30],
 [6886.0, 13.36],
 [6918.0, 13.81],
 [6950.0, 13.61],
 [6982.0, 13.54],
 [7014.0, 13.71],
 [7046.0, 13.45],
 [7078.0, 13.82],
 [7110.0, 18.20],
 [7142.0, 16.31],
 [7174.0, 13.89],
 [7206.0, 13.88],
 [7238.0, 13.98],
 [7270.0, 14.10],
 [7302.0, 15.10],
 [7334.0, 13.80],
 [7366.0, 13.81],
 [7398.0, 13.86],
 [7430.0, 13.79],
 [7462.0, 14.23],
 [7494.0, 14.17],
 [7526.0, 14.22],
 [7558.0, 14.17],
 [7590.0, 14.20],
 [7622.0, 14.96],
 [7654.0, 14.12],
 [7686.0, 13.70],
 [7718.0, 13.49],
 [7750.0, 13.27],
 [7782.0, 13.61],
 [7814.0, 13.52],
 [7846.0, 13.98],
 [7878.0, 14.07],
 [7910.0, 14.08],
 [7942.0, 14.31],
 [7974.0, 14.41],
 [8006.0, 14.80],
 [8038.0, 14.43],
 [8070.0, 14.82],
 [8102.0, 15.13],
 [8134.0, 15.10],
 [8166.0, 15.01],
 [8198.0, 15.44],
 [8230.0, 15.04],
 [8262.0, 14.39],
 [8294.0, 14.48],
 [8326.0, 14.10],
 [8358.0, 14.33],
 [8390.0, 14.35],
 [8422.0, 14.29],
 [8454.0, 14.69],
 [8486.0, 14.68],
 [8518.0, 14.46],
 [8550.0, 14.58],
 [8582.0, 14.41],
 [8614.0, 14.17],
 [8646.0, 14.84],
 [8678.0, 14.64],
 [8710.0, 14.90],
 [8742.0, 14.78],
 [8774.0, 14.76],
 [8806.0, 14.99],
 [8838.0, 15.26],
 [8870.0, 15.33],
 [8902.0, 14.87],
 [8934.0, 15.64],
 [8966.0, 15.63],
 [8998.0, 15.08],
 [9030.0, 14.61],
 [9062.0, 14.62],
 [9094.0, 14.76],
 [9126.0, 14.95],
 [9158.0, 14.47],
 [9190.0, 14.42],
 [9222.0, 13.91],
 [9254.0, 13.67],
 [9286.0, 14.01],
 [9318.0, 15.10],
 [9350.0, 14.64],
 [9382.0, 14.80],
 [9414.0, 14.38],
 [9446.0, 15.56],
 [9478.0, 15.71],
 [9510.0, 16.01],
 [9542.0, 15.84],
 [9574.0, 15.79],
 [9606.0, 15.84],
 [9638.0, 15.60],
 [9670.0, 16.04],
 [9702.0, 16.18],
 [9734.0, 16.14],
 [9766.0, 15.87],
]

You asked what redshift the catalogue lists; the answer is 0.08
